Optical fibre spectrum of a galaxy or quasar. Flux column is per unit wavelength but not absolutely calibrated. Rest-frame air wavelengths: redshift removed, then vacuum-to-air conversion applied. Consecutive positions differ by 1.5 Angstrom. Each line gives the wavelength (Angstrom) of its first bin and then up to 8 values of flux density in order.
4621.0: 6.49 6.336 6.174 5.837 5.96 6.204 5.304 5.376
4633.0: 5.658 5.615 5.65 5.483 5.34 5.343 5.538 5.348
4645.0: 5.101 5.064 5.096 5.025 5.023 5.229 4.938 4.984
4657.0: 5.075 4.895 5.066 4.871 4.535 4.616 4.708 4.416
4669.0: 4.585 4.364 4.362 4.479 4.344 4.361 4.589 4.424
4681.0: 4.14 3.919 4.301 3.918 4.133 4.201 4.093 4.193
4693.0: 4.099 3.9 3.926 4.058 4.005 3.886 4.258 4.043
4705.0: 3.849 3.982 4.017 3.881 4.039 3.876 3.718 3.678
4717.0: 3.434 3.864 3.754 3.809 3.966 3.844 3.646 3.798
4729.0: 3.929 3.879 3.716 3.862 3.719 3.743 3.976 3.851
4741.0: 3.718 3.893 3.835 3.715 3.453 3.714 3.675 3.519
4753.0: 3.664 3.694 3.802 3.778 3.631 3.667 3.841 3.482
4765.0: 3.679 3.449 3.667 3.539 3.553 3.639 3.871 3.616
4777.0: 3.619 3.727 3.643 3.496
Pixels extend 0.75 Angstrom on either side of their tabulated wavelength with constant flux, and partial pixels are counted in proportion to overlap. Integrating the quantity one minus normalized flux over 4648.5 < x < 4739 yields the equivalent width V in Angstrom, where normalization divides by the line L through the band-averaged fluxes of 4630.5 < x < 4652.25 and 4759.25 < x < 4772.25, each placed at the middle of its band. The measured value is 8.1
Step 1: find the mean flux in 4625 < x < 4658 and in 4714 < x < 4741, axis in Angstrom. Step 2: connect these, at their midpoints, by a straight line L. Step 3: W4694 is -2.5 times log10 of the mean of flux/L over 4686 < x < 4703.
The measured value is 0.08 mag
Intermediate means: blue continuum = 5.37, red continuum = 3.79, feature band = 4.07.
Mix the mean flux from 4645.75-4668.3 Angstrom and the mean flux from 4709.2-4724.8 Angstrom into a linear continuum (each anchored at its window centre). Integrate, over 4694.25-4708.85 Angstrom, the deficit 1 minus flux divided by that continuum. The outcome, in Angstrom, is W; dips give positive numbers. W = 0.3 Angstrom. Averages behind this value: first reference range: 4.9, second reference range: 3.8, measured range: 3.99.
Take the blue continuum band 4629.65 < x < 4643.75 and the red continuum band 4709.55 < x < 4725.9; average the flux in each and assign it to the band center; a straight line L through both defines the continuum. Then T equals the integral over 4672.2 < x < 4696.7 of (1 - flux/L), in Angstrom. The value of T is 1.6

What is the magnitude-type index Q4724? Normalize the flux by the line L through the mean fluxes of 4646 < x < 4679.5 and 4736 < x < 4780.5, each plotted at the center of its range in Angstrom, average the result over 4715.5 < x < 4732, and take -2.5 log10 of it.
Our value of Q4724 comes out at 0.08 mag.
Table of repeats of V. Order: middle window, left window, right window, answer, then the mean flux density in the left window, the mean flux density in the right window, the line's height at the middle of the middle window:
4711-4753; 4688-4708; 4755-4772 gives 0.7 Angstrom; 4.04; 3.65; 3.83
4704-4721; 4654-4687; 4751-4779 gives 1.3 Angstrom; 4.52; 3.66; 4.14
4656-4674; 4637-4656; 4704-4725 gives 0.6 Angstrom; 5.19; 3.84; 4.82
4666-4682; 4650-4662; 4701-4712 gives 0.8 Angstrom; 5.01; 4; 4.65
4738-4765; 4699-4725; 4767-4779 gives 0.2 Angstrom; 3.88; 3.65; 3.73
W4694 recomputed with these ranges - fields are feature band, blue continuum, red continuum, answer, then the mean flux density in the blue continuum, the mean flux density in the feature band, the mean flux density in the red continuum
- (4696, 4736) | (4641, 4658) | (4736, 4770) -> 0.09 mag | 5.13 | 3.87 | 3.7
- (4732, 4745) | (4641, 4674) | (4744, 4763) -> 0.02 mag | 4.88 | 3.82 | 3.68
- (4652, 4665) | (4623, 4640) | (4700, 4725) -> 0.04 mag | 5.7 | 4.91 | 3.88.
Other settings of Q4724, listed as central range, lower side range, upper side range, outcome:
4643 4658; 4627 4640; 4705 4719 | 0.028 mag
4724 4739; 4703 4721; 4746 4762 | -0.014 mag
